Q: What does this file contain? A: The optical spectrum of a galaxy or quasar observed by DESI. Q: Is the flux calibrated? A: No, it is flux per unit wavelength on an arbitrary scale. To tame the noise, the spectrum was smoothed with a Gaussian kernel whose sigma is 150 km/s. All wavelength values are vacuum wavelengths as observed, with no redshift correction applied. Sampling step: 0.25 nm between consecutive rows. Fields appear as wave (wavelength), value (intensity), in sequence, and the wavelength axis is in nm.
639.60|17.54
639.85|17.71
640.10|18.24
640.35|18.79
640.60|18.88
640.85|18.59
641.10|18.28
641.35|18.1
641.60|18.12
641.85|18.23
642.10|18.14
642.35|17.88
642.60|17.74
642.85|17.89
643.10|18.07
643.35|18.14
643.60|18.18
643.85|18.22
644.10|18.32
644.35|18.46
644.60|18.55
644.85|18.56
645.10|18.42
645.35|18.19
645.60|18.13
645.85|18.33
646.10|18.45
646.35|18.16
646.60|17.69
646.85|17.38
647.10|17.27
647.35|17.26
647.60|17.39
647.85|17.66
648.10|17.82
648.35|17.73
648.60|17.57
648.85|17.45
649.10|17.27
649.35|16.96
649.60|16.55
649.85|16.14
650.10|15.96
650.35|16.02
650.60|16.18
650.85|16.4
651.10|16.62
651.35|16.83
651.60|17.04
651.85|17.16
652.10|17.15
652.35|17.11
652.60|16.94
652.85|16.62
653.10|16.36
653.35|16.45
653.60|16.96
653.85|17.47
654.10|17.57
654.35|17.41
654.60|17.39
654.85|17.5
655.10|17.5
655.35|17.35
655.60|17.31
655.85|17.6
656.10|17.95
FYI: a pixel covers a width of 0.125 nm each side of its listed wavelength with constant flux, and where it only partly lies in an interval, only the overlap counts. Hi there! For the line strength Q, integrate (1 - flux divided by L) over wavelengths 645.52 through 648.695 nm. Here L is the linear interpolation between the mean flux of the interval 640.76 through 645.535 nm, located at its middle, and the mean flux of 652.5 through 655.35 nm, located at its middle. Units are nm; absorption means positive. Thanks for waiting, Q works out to 0.01 nm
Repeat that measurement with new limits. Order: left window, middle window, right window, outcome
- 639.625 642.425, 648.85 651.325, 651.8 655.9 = 0.14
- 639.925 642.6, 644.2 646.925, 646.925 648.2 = -0.08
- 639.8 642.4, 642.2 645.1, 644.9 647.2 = -0.01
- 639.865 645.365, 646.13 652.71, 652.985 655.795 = 0.21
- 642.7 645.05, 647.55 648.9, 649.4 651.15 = -0.06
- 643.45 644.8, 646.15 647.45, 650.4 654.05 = 0.02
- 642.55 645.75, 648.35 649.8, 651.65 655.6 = 0.04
